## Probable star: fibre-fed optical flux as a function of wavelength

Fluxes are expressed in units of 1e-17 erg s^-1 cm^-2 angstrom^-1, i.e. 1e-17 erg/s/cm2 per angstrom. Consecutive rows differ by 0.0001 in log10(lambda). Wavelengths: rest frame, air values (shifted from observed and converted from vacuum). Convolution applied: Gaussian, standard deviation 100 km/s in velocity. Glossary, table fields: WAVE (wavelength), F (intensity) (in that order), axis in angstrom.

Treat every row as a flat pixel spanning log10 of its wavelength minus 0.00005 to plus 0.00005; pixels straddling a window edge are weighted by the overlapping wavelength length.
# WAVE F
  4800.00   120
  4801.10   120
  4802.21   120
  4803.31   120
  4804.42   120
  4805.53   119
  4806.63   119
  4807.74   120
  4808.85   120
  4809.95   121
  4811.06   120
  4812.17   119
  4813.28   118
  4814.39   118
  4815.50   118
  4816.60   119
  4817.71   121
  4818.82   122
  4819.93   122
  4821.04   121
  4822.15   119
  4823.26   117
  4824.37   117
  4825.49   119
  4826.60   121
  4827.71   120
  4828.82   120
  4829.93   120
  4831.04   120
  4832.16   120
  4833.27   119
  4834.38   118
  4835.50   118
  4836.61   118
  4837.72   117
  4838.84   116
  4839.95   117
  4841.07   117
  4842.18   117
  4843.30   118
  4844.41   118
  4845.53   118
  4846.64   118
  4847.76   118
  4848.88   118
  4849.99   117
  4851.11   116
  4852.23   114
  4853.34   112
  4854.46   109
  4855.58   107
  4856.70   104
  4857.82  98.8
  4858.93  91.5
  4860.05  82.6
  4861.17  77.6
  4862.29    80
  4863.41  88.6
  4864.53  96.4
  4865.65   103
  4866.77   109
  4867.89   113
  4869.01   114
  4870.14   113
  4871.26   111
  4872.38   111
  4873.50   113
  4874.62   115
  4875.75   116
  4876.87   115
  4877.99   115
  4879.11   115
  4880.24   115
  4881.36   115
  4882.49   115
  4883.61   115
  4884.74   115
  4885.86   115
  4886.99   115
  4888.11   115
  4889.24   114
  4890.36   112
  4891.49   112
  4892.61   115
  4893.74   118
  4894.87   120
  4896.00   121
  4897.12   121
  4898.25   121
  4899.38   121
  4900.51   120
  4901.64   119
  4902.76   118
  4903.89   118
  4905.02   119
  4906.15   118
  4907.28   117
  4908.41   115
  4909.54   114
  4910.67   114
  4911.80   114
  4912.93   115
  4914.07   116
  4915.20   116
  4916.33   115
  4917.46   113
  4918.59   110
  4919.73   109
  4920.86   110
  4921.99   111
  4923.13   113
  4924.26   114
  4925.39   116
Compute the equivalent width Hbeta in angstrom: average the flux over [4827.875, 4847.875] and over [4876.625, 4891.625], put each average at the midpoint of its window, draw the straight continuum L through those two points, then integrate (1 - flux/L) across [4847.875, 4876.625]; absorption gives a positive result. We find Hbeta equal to 2.7 angstrom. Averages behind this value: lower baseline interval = 118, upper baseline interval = 115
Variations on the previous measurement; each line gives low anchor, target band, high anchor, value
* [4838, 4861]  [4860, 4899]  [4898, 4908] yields 1.58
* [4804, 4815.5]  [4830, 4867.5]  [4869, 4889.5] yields 2.24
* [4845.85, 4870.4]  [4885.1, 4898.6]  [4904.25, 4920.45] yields -0.69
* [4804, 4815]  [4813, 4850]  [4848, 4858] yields -1.10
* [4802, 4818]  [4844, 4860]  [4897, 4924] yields 1.01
